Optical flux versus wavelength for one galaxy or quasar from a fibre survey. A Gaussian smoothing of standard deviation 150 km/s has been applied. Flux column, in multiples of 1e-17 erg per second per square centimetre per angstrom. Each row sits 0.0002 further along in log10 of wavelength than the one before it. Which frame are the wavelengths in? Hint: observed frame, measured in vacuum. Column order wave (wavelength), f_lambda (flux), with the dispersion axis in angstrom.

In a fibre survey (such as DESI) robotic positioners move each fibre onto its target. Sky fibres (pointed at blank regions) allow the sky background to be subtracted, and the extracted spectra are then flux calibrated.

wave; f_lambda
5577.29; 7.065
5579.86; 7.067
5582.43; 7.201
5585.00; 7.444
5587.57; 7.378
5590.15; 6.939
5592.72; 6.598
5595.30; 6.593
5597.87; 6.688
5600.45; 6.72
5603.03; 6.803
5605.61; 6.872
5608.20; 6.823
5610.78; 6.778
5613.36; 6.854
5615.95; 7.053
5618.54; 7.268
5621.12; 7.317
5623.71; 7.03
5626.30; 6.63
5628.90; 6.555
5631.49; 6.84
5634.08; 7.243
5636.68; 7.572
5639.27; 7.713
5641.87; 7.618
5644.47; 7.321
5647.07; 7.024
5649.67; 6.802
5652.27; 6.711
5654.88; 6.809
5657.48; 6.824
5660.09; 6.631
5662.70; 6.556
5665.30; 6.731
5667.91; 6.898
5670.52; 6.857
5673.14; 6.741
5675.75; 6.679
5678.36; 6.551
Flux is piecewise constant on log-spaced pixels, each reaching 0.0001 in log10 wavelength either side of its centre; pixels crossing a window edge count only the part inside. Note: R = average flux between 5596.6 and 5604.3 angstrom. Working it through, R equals 6.74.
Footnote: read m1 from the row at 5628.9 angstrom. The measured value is 6.555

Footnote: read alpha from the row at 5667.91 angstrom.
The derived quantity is 6.898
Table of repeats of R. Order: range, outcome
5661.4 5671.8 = 6.77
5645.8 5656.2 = 6.84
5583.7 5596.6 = 6.99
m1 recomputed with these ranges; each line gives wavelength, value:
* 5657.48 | 6.824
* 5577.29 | 7.065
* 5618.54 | 7.268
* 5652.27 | 6.711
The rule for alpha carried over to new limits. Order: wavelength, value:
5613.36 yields 6.854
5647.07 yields 7.024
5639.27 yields 7.713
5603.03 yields 6.803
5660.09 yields 6.631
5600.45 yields 6.72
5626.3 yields 6.63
